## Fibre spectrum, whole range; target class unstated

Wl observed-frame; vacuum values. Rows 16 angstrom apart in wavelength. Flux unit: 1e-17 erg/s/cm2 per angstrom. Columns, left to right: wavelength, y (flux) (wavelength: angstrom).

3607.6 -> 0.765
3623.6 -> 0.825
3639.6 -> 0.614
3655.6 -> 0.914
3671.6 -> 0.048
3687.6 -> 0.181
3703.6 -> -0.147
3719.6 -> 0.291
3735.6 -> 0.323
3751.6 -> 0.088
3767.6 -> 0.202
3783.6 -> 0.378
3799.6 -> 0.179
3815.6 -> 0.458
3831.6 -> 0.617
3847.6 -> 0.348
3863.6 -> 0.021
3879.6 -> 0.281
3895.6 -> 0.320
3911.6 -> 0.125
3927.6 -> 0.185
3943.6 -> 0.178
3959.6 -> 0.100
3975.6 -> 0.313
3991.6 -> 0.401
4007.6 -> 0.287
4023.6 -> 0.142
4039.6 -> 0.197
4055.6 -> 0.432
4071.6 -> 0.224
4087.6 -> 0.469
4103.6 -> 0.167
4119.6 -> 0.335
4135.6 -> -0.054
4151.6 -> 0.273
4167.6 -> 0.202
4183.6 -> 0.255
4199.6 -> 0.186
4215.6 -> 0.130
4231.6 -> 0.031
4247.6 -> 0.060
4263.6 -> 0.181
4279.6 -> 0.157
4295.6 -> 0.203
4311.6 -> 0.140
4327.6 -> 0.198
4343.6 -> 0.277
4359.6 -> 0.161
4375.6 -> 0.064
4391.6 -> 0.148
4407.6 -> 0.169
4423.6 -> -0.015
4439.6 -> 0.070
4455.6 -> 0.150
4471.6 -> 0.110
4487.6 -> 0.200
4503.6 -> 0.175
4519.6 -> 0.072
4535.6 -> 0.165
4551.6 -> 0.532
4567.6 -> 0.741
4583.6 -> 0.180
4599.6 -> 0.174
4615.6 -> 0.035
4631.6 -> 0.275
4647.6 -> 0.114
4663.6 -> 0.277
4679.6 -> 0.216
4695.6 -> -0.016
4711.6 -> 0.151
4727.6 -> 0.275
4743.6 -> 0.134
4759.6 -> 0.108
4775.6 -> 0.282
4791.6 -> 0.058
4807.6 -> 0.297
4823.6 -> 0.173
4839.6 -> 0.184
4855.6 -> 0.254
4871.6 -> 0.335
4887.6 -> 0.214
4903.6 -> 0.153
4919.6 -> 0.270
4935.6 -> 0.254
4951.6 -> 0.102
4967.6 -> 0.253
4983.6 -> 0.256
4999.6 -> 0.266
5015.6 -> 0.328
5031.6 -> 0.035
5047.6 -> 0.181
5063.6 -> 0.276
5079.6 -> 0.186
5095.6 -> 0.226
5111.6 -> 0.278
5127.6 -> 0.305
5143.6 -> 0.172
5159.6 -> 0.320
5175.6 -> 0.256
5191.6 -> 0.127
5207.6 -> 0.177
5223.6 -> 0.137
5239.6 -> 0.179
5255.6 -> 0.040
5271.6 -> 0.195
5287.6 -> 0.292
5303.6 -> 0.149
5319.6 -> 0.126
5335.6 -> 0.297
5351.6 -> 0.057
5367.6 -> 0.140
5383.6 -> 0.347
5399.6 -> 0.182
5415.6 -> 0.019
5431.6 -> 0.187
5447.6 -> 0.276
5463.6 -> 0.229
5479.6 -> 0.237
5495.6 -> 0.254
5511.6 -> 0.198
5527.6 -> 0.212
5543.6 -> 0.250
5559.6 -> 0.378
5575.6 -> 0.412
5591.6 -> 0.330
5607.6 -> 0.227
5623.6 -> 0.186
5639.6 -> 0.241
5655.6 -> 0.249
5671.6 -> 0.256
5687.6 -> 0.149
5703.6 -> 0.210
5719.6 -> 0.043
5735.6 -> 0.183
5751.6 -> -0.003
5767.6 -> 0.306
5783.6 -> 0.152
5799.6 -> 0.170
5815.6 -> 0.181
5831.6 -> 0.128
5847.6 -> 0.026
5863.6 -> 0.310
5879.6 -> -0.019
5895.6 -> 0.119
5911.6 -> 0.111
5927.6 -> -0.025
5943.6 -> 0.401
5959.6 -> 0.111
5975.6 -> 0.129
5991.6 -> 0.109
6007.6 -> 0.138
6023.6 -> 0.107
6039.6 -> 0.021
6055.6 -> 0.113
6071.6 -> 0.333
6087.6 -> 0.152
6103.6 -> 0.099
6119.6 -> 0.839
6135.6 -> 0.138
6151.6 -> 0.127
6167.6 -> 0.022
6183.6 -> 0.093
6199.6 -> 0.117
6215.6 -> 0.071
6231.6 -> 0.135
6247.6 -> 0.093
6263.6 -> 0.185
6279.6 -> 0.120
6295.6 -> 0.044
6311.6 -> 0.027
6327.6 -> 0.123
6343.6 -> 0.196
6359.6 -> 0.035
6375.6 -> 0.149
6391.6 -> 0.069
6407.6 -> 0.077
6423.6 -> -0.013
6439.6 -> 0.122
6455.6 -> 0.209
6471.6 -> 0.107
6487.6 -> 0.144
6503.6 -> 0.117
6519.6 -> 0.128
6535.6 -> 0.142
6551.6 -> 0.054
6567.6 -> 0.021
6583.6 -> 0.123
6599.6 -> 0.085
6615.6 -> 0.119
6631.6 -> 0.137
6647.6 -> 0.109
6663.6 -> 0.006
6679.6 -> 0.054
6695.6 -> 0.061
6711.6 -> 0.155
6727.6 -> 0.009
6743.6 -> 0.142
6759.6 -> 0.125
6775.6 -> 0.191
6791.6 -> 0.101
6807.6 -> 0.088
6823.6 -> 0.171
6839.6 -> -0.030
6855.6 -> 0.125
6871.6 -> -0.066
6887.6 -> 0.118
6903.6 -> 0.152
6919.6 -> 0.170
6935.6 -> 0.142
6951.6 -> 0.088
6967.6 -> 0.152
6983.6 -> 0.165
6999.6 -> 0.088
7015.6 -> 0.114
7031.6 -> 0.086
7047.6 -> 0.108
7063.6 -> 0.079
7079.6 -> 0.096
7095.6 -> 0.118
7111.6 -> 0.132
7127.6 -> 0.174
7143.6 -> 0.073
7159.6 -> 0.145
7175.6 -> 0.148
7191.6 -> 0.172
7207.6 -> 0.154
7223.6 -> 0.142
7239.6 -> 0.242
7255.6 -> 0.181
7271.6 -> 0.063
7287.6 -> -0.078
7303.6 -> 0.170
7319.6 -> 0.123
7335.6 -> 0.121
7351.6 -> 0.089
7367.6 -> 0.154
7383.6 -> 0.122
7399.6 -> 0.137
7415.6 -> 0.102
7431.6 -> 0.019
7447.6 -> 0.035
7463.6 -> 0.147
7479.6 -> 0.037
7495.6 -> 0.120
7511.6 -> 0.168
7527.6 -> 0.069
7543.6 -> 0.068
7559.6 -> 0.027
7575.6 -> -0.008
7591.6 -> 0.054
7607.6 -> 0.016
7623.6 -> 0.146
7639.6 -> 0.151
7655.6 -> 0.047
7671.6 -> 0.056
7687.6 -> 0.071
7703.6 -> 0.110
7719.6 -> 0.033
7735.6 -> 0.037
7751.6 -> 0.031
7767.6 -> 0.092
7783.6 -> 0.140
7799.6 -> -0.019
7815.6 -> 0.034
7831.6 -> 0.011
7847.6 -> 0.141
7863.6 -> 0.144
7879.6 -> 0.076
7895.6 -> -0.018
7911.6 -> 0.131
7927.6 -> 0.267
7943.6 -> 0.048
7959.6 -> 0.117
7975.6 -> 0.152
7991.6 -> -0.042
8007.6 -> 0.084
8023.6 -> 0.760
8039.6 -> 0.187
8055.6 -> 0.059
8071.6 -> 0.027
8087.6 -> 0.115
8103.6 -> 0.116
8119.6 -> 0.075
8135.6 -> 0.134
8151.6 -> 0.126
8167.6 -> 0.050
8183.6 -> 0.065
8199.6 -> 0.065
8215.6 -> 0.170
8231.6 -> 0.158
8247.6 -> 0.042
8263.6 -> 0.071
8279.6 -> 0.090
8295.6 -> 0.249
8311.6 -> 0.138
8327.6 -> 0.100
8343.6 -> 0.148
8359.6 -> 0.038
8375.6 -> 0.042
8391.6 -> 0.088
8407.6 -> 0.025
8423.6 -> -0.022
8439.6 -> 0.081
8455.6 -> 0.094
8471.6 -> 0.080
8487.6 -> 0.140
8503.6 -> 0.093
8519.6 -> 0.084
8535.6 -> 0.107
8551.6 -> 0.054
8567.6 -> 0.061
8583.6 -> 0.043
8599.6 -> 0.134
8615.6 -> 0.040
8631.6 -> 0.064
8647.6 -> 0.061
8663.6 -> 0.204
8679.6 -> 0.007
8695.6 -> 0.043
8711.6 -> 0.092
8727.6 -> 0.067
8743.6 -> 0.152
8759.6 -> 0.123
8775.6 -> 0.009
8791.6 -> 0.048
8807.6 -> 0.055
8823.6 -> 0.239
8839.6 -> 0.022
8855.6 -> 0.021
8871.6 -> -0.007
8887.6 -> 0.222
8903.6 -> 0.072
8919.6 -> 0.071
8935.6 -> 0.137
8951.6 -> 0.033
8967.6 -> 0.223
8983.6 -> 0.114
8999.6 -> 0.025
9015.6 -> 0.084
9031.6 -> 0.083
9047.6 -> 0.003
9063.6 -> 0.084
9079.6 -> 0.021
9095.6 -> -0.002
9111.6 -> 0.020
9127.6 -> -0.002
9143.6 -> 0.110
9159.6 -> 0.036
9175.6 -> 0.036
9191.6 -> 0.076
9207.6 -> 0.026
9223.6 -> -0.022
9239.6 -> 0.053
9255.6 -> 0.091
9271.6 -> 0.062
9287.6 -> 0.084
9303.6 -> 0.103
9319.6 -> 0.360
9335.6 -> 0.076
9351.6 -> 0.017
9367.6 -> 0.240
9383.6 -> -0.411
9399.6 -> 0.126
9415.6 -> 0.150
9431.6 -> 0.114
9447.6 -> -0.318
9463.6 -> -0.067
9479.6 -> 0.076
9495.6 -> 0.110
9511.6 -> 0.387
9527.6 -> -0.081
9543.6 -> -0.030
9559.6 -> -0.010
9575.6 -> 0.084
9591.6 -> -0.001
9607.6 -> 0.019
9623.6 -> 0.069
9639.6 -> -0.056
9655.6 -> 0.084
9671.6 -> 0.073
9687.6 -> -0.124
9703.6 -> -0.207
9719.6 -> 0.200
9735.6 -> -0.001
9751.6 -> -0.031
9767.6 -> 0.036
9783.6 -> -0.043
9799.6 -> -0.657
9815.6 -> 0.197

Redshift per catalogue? 0.223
